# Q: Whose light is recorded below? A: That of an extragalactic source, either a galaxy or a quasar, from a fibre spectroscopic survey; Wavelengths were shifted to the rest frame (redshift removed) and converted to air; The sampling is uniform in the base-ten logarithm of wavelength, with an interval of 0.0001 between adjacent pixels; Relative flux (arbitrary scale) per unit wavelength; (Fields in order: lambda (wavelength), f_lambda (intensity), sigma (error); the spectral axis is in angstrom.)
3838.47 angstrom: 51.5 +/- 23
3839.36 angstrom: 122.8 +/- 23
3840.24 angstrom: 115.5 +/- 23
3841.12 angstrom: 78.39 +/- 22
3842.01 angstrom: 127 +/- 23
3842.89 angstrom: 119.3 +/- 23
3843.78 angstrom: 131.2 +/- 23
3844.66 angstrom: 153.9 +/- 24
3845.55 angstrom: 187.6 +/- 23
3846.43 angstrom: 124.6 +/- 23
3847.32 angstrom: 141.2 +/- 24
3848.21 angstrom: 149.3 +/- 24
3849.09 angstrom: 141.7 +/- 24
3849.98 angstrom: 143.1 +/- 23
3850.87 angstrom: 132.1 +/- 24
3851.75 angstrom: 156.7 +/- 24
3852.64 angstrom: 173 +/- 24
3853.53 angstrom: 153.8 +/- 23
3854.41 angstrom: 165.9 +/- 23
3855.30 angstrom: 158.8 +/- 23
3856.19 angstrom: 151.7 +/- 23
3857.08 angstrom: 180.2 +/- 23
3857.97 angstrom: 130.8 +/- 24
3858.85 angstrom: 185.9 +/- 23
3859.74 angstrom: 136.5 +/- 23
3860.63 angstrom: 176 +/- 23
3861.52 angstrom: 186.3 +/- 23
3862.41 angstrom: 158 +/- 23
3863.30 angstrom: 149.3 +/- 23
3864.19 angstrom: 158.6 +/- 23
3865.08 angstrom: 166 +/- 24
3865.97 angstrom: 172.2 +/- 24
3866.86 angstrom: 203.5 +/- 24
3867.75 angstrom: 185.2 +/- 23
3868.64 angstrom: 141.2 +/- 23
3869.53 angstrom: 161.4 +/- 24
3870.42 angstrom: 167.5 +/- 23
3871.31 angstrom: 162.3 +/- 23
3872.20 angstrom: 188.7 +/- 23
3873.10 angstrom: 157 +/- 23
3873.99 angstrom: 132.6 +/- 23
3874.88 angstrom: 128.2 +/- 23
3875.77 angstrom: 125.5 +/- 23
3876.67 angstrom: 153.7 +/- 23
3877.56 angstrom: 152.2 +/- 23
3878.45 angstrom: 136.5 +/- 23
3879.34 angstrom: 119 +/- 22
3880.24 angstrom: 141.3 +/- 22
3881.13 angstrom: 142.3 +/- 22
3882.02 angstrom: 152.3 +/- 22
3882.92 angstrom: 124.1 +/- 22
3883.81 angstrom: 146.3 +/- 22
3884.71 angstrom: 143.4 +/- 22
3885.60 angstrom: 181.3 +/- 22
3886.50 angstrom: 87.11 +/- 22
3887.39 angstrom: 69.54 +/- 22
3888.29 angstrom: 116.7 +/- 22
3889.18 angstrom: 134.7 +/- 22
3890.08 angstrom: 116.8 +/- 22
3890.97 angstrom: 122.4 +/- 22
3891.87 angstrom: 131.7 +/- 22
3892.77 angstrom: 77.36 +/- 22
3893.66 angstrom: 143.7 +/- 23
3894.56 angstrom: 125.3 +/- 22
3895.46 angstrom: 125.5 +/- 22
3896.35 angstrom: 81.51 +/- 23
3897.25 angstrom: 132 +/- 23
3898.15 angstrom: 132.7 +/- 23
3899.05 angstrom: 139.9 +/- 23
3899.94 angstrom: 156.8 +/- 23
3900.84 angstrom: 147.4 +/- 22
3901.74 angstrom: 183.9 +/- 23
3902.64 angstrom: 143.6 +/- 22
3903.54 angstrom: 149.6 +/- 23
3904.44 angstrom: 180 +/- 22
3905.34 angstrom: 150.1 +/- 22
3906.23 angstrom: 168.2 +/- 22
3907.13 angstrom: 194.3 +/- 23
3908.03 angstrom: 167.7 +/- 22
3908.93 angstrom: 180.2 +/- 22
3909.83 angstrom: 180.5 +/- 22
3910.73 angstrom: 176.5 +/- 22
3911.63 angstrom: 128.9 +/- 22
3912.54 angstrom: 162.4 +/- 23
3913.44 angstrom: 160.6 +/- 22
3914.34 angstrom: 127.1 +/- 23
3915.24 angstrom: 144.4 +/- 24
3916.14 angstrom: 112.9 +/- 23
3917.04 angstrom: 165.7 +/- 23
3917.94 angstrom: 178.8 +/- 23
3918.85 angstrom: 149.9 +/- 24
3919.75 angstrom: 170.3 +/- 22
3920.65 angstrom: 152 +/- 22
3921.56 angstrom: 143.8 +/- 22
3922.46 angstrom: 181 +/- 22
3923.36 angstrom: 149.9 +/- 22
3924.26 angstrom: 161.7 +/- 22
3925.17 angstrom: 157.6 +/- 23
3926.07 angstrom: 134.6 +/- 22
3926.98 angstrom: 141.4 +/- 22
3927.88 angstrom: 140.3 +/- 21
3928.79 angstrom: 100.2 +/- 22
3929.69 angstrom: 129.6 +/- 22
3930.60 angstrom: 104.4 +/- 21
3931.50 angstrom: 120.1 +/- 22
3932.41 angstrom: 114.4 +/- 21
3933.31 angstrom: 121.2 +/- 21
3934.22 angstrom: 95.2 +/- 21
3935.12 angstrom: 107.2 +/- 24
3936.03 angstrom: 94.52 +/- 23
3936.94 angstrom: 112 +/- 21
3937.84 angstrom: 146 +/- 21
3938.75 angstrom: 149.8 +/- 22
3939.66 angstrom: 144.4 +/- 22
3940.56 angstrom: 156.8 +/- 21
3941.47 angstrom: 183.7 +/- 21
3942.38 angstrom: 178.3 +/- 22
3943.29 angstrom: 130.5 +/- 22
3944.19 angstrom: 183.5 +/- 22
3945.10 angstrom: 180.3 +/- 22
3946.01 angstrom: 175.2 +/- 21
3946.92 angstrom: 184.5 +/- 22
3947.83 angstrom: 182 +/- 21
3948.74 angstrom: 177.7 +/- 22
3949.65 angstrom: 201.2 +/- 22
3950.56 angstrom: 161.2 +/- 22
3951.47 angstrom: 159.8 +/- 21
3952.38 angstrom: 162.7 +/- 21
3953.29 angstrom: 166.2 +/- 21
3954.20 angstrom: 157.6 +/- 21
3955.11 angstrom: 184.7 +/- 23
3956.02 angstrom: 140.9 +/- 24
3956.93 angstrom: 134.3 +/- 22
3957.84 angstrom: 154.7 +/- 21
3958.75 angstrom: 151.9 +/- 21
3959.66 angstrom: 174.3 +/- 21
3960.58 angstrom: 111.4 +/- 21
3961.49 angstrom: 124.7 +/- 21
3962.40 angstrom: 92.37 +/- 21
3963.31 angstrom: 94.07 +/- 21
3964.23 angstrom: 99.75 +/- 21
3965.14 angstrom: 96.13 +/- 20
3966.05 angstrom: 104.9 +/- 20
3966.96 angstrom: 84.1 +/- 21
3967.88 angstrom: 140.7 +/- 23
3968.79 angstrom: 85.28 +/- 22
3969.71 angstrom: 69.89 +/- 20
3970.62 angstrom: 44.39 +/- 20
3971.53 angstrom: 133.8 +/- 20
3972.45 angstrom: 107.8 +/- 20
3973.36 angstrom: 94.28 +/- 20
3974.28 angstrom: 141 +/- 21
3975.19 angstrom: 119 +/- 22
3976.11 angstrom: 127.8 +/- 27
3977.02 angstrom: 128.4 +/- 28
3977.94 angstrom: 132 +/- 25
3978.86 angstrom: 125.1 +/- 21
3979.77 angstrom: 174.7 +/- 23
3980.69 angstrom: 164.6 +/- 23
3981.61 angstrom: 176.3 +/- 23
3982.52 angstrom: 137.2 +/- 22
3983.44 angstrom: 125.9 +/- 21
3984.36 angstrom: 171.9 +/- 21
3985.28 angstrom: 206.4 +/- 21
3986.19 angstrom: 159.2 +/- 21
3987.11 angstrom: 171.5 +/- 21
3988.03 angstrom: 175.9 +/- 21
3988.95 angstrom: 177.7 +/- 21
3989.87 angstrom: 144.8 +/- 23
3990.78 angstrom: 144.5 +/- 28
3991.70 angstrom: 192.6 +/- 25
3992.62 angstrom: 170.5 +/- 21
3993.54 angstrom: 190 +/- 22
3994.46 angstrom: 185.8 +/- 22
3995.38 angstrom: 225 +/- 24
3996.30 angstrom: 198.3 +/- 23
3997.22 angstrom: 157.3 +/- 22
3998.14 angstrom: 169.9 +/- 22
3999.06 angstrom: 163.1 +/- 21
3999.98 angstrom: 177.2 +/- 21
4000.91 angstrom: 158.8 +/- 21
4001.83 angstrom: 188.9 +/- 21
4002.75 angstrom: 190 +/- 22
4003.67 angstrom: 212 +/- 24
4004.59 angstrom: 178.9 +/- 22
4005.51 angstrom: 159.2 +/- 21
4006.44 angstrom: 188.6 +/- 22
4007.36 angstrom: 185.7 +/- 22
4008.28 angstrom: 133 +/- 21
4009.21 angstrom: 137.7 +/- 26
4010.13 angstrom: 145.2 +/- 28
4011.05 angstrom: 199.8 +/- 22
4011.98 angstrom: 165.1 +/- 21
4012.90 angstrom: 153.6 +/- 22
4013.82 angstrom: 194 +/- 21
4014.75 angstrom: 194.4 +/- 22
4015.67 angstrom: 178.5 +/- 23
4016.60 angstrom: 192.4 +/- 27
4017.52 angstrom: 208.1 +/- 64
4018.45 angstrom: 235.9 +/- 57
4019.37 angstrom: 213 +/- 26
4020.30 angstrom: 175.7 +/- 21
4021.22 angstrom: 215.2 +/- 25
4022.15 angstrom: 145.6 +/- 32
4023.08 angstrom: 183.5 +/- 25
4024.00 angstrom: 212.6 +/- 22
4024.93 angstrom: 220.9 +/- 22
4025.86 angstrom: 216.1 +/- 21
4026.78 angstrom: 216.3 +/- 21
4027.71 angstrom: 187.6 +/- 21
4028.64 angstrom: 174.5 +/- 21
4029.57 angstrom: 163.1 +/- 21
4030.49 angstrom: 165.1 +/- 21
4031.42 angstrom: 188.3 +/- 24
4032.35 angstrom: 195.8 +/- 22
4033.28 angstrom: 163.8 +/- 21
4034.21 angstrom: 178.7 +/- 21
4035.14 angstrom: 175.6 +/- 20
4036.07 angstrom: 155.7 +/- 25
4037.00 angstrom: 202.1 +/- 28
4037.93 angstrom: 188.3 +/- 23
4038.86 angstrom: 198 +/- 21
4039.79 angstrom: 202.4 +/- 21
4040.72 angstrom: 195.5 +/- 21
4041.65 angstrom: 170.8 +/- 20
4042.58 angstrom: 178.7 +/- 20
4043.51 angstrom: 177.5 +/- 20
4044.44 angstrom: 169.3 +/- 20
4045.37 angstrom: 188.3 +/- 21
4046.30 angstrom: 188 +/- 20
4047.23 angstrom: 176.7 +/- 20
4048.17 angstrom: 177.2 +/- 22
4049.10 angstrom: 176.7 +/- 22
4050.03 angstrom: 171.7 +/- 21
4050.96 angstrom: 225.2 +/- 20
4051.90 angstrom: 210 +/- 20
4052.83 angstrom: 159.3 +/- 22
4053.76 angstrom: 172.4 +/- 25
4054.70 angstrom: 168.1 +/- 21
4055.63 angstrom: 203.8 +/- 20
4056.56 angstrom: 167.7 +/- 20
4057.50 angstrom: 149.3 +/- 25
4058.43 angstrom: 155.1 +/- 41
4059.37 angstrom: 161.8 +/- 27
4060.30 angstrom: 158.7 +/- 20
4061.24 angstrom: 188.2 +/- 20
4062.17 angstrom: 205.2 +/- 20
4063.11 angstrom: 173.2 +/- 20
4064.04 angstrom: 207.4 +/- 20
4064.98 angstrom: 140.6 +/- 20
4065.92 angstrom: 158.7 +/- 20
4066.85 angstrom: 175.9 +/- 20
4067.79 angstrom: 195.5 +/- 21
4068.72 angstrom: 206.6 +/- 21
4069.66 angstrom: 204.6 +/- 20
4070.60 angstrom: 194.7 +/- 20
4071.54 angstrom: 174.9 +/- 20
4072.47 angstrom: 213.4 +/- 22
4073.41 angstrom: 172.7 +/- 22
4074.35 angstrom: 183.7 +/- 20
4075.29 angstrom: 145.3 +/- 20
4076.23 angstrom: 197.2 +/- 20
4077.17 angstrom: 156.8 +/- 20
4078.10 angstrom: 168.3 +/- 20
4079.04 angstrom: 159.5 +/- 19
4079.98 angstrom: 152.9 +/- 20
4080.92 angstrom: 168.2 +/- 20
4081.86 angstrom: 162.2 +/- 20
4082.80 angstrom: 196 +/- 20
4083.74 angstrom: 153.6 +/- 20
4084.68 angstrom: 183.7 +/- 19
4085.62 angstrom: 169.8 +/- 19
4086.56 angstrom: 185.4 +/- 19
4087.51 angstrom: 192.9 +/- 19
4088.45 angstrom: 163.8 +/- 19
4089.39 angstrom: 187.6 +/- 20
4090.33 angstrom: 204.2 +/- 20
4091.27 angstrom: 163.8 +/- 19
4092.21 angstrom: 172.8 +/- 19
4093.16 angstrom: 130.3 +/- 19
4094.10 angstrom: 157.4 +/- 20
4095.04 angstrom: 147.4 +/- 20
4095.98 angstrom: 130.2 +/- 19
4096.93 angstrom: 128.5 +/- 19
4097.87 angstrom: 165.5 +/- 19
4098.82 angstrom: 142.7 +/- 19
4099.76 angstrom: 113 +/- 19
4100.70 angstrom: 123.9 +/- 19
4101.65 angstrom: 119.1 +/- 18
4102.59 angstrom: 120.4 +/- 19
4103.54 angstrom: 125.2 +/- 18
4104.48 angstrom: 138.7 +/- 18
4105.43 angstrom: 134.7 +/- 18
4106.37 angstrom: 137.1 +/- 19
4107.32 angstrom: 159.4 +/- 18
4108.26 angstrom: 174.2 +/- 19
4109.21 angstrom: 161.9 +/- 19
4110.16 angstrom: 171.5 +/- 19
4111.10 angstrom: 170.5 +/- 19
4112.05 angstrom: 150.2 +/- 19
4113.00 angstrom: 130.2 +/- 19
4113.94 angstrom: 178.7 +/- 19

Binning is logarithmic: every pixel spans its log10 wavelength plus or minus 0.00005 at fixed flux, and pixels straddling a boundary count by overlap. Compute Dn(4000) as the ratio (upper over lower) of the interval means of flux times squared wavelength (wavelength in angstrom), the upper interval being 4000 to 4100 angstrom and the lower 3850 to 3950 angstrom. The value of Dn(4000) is 1.3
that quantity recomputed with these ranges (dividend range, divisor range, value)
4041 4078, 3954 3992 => 1.39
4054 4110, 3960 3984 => 1.49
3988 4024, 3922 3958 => 1.25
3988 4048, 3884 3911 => 1.37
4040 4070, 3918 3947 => 1.33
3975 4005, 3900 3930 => 1.12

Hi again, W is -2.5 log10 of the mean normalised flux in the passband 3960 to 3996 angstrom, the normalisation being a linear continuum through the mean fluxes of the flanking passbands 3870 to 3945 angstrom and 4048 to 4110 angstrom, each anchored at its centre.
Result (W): 0.11 mag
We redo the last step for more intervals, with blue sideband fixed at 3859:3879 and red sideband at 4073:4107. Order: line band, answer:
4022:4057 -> -0.17 mag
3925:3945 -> 0.18 mag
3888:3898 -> 0.31 mag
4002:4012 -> -0.10 mag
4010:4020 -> -0.20 mag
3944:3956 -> -0.10 mag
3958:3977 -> 0.38 mag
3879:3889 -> 0.22 mag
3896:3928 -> 0.03 mag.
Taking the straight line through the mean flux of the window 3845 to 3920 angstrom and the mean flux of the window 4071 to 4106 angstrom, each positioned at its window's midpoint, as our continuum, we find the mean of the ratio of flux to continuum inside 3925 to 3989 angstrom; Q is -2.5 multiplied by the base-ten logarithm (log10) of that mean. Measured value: 0.10 mag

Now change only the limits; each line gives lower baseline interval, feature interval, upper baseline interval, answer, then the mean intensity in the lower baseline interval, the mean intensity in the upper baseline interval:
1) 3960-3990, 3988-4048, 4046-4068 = -0.186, 129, 177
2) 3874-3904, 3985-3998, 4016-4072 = -0.069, 132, 185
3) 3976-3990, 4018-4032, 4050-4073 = -0.143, 157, 182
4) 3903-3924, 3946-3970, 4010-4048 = 0.214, 160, 187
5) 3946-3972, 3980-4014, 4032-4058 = -0.109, 135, 182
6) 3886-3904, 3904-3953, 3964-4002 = -0.141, 126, 146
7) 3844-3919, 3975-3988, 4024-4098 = 0.084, 149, 178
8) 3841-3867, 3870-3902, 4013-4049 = 0.180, 153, 188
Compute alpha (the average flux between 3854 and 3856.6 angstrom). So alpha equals 159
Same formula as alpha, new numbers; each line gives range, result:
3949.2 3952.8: 171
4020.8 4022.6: 179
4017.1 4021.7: 209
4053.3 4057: 178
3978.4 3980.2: 150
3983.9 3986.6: 180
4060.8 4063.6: 189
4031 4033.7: 183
